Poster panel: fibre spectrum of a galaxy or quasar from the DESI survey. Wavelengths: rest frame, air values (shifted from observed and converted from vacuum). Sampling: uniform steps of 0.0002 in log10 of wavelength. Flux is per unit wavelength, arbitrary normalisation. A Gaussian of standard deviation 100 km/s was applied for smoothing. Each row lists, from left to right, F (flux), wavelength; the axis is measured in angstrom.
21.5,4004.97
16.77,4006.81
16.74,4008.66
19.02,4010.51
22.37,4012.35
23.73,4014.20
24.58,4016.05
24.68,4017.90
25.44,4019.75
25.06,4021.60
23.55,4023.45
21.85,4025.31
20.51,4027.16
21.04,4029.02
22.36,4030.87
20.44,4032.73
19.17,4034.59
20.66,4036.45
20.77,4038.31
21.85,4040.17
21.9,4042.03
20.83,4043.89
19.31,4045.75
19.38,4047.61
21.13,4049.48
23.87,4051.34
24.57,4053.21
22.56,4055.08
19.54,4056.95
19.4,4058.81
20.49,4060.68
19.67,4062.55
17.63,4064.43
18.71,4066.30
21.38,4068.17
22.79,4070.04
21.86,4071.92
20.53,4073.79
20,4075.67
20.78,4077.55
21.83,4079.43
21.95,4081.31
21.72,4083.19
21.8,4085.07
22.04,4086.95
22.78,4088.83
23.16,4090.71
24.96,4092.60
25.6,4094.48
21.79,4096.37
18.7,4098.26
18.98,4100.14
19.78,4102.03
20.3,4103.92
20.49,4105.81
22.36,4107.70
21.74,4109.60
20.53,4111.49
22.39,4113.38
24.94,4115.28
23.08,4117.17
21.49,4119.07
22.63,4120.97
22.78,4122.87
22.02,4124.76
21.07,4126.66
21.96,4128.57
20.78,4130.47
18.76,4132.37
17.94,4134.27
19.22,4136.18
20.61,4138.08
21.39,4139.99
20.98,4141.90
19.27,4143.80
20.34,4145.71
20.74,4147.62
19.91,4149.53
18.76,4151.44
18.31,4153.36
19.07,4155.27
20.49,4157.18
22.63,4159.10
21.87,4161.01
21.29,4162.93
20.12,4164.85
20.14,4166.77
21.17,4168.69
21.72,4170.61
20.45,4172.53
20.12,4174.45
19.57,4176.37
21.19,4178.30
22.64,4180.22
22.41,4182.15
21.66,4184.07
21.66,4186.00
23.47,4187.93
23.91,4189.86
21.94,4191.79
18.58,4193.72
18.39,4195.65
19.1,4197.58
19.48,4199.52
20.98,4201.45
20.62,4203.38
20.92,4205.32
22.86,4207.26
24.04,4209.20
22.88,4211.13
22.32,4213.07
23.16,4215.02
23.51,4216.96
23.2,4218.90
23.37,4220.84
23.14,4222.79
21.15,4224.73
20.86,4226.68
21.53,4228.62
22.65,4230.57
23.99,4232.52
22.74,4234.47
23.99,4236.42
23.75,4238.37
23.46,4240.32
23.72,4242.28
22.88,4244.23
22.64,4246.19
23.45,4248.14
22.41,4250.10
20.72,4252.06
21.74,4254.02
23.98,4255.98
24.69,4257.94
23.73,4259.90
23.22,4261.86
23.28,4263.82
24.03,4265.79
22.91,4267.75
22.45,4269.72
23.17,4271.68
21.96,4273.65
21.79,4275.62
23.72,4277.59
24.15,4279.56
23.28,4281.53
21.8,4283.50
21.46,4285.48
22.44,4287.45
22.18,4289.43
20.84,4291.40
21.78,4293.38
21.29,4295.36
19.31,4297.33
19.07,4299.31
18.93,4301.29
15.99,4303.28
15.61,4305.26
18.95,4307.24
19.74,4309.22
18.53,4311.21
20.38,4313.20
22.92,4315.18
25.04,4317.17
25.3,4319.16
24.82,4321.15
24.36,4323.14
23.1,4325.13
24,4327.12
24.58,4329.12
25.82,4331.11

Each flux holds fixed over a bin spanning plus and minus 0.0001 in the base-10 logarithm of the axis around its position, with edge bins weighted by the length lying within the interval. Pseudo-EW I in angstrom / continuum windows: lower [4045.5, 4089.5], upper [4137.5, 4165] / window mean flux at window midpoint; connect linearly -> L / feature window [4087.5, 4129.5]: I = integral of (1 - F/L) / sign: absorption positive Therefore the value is -2.5 angstrom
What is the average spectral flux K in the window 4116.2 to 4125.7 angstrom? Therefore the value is 22.4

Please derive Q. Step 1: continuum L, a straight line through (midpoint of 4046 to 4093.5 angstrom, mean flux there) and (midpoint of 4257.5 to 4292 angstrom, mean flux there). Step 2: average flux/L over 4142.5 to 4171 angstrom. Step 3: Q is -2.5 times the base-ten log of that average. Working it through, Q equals 0.08 mag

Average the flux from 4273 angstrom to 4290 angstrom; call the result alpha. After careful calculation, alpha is 22.5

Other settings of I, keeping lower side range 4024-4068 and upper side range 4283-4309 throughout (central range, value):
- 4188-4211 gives -1.0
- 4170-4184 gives -0.6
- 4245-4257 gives -1.4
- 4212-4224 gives -1.7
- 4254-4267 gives -2.3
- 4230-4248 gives -2.9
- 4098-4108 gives 0.3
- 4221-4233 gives -1.2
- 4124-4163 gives 0.3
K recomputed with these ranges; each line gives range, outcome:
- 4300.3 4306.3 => 16.9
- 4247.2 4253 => 22.2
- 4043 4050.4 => 20.2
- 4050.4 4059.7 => 22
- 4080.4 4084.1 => 21.8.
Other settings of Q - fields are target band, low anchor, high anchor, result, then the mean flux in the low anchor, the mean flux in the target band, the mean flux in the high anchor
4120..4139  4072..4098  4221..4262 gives 0.078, 22.1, 20.8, 22.9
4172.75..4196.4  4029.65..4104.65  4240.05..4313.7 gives 0.009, 21.2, 21.3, 21.7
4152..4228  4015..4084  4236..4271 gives 0.061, 21.5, 21.4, 23.2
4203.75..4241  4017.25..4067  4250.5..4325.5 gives -0.050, 21.3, 22.8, 21.9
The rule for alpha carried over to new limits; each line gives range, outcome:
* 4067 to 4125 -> 21.8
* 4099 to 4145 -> 21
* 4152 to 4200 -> 20.8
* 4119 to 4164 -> 20.6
